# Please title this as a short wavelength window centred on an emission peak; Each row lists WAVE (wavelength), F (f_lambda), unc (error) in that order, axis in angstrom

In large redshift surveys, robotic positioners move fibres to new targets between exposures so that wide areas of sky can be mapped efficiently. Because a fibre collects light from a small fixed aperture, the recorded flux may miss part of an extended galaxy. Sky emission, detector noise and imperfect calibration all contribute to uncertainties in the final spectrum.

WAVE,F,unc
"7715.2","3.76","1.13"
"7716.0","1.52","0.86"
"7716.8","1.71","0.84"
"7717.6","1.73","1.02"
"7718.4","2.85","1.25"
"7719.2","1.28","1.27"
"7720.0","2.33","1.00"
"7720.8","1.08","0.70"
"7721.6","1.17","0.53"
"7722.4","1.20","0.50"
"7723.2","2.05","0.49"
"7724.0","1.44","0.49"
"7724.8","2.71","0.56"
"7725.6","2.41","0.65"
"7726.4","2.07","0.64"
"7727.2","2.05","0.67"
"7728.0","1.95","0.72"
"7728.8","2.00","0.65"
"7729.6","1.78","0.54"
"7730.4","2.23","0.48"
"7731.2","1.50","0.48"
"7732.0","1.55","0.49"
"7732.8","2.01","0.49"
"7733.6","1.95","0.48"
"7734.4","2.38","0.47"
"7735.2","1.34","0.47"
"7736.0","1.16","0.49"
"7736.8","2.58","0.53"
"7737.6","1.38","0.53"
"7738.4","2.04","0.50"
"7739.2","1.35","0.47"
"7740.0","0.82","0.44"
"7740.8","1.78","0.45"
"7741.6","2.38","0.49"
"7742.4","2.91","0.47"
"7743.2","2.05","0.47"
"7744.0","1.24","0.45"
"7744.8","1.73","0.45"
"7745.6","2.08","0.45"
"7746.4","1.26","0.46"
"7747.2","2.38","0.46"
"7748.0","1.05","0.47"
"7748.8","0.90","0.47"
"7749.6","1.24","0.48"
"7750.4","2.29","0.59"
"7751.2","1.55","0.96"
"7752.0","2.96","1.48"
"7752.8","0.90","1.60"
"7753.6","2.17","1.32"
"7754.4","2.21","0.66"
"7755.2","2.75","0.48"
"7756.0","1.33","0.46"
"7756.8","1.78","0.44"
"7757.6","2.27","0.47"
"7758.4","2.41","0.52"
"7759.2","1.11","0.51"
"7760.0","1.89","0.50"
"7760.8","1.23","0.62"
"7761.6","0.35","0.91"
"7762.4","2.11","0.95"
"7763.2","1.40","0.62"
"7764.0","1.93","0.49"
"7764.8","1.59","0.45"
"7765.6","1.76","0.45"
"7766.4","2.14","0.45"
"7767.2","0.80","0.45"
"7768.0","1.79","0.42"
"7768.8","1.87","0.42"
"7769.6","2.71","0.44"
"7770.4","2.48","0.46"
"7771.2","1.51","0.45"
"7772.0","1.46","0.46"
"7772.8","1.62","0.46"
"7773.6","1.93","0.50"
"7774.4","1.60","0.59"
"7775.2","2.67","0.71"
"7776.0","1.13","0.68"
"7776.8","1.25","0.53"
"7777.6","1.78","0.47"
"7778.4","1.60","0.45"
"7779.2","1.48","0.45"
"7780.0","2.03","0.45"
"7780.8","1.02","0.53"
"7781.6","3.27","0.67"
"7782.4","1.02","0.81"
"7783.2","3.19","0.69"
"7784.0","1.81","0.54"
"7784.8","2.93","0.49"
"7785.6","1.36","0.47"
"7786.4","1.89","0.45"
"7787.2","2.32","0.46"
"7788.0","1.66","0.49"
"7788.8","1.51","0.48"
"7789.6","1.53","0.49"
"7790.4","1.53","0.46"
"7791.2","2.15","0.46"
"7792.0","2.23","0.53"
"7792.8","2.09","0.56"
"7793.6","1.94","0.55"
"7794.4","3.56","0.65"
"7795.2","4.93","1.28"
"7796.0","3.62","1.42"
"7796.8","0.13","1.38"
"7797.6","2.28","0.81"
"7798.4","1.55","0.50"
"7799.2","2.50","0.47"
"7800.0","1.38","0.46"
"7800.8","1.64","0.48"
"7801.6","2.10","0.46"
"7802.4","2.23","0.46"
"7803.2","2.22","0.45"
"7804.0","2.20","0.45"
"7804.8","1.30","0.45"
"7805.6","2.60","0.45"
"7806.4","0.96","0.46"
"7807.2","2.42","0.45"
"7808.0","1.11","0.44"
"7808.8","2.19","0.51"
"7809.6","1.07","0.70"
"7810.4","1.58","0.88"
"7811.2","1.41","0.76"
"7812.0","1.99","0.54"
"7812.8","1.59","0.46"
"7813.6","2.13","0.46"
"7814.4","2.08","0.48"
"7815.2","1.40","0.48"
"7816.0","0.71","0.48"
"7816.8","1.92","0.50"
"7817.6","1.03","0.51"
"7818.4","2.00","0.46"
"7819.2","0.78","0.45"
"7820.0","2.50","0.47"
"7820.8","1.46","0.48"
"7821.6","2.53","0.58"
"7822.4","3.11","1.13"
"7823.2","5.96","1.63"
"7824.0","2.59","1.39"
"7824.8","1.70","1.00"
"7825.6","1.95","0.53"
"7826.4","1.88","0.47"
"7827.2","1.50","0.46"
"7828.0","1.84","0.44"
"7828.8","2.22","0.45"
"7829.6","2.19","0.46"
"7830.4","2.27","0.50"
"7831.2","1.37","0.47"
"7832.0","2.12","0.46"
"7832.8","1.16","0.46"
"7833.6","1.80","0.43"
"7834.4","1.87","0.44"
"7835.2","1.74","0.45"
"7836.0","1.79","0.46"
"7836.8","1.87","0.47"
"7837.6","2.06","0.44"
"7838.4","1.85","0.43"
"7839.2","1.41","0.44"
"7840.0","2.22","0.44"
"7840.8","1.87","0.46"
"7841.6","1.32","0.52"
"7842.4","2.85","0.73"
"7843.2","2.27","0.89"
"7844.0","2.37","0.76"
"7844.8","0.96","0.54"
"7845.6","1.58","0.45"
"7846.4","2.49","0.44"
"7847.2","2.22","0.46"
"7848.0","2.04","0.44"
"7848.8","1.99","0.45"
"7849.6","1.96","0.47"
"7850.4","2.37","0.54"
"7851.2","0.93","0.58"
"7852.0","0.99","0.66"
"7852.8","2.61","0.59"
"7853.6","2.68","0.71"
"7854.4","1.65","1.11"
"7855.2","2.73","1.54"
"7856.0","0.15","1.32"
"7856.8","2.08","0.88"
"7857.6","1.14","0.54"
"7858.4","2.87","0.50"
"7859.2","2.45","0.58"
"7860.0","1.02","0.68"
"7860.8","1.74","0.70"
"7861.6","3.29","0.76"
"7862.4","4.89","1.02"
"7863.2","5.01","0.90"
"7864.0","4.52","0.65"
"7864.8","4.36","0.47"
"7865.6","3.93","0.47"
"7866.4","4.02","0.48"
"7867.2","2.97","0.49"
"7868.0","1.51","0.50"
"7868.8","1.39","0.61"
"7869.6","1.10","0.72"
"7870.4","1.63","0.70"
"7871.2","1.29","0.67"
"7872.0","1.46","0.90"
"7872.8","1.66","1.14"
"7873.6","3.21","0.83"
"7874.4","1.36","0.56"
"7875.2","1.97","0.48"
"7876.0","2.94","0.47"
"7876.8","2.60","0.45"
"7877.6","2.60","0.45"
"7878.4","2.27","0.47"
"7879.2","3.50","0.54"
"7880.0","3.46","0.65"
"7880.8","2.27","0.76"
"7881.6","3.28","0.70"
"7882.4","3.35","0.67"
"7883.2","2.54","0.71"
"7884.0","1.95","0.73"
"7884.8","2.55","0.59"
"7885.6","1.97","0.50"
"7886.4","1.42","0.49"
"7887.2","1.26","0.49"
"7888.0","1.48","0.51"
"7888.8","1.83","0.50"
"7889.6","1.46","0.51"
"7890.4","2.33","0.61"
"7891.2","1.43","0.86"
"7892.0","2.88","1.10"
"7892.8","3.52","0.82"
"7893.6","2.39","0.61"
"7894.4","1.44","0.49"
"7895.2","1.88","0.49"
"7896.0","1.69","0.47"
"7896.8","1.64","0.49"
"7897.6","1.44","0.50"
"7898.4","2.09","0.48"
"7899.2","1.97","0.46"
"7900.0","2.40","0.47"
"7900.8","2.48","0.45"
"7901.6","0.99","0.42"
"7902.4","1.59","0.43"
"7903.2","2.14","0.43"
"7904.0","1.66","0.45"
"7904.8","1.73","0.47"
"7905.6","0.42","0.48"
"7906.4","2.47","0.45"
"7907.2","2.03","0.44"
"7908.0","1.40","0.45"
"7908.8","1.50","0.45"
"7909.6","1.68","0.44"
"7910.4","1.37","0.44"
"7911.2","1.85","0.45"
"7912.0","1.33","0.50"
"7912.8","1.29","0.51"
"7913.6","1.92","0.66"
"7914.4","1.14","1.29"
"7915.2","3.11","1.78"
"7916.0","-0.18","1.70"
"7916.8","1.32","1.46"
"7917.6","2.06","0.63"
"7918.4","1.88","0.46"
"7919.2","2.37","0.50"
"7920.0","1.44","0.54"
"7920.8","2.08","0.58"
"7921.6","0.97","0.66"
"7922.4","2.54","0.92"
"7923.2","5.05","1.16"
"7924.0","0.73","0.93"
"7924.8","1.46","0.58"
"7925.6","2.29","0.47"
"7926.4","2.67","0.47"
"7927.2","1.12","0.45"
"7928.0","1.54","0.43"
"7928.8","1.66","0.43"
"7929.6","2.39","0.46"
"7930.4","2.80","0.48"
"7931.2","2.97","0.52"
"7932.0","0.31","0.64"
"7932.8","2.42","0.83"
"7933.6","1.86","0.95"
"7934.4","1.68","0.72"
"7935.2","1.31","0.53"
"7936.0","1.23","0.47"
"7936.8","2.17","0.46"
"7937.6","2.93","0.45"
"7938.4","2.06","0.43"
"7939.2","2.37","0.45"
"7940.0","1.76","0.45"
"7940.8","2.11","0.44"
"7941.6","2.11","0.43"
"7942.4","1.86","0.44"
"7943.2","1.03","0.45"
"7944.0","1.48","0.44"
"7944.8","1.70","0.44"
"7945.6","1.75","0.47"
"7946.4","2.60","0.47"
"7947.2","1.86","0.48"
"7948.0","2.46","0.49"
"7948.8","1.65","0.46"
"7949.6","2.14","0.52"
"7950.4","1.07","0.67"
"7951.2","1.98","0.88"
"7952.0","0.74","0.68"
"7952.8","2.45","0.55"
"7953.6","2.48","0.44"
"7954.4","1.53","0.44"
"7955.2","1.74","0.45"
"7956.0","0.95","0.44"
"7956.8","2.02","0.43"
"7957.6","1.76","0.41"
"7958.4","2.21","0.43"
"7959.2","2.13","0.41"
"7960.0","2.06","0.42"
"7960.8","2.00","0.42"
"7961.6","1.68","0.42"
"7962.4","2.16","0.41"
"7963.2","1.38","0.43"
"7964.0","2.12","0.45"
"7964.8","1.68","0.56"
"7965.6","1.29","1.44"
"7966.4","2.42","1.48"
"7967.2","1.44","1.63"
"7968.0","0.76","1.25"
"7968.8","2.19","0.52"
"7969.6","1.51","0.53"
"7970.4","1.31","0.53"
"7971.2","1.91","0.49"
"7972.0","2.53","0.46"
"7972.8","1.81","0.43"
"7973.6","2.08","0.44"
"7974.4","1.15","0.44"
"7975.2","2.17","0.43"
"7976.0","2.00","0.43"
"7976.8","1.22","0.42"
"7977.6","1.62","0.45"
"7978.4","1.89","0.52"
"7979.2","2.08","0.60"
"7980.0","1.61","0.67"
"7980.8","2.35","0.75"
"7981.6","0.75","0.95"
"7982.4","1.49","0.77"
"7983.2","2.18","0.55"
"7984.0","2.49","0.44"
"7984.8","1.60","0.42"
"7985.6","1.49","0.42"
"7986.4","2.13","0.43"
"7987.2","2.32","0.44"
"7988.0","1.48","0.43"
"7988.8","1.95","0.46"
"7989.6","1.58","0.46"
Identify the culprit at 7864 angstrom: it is [S II] 6716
